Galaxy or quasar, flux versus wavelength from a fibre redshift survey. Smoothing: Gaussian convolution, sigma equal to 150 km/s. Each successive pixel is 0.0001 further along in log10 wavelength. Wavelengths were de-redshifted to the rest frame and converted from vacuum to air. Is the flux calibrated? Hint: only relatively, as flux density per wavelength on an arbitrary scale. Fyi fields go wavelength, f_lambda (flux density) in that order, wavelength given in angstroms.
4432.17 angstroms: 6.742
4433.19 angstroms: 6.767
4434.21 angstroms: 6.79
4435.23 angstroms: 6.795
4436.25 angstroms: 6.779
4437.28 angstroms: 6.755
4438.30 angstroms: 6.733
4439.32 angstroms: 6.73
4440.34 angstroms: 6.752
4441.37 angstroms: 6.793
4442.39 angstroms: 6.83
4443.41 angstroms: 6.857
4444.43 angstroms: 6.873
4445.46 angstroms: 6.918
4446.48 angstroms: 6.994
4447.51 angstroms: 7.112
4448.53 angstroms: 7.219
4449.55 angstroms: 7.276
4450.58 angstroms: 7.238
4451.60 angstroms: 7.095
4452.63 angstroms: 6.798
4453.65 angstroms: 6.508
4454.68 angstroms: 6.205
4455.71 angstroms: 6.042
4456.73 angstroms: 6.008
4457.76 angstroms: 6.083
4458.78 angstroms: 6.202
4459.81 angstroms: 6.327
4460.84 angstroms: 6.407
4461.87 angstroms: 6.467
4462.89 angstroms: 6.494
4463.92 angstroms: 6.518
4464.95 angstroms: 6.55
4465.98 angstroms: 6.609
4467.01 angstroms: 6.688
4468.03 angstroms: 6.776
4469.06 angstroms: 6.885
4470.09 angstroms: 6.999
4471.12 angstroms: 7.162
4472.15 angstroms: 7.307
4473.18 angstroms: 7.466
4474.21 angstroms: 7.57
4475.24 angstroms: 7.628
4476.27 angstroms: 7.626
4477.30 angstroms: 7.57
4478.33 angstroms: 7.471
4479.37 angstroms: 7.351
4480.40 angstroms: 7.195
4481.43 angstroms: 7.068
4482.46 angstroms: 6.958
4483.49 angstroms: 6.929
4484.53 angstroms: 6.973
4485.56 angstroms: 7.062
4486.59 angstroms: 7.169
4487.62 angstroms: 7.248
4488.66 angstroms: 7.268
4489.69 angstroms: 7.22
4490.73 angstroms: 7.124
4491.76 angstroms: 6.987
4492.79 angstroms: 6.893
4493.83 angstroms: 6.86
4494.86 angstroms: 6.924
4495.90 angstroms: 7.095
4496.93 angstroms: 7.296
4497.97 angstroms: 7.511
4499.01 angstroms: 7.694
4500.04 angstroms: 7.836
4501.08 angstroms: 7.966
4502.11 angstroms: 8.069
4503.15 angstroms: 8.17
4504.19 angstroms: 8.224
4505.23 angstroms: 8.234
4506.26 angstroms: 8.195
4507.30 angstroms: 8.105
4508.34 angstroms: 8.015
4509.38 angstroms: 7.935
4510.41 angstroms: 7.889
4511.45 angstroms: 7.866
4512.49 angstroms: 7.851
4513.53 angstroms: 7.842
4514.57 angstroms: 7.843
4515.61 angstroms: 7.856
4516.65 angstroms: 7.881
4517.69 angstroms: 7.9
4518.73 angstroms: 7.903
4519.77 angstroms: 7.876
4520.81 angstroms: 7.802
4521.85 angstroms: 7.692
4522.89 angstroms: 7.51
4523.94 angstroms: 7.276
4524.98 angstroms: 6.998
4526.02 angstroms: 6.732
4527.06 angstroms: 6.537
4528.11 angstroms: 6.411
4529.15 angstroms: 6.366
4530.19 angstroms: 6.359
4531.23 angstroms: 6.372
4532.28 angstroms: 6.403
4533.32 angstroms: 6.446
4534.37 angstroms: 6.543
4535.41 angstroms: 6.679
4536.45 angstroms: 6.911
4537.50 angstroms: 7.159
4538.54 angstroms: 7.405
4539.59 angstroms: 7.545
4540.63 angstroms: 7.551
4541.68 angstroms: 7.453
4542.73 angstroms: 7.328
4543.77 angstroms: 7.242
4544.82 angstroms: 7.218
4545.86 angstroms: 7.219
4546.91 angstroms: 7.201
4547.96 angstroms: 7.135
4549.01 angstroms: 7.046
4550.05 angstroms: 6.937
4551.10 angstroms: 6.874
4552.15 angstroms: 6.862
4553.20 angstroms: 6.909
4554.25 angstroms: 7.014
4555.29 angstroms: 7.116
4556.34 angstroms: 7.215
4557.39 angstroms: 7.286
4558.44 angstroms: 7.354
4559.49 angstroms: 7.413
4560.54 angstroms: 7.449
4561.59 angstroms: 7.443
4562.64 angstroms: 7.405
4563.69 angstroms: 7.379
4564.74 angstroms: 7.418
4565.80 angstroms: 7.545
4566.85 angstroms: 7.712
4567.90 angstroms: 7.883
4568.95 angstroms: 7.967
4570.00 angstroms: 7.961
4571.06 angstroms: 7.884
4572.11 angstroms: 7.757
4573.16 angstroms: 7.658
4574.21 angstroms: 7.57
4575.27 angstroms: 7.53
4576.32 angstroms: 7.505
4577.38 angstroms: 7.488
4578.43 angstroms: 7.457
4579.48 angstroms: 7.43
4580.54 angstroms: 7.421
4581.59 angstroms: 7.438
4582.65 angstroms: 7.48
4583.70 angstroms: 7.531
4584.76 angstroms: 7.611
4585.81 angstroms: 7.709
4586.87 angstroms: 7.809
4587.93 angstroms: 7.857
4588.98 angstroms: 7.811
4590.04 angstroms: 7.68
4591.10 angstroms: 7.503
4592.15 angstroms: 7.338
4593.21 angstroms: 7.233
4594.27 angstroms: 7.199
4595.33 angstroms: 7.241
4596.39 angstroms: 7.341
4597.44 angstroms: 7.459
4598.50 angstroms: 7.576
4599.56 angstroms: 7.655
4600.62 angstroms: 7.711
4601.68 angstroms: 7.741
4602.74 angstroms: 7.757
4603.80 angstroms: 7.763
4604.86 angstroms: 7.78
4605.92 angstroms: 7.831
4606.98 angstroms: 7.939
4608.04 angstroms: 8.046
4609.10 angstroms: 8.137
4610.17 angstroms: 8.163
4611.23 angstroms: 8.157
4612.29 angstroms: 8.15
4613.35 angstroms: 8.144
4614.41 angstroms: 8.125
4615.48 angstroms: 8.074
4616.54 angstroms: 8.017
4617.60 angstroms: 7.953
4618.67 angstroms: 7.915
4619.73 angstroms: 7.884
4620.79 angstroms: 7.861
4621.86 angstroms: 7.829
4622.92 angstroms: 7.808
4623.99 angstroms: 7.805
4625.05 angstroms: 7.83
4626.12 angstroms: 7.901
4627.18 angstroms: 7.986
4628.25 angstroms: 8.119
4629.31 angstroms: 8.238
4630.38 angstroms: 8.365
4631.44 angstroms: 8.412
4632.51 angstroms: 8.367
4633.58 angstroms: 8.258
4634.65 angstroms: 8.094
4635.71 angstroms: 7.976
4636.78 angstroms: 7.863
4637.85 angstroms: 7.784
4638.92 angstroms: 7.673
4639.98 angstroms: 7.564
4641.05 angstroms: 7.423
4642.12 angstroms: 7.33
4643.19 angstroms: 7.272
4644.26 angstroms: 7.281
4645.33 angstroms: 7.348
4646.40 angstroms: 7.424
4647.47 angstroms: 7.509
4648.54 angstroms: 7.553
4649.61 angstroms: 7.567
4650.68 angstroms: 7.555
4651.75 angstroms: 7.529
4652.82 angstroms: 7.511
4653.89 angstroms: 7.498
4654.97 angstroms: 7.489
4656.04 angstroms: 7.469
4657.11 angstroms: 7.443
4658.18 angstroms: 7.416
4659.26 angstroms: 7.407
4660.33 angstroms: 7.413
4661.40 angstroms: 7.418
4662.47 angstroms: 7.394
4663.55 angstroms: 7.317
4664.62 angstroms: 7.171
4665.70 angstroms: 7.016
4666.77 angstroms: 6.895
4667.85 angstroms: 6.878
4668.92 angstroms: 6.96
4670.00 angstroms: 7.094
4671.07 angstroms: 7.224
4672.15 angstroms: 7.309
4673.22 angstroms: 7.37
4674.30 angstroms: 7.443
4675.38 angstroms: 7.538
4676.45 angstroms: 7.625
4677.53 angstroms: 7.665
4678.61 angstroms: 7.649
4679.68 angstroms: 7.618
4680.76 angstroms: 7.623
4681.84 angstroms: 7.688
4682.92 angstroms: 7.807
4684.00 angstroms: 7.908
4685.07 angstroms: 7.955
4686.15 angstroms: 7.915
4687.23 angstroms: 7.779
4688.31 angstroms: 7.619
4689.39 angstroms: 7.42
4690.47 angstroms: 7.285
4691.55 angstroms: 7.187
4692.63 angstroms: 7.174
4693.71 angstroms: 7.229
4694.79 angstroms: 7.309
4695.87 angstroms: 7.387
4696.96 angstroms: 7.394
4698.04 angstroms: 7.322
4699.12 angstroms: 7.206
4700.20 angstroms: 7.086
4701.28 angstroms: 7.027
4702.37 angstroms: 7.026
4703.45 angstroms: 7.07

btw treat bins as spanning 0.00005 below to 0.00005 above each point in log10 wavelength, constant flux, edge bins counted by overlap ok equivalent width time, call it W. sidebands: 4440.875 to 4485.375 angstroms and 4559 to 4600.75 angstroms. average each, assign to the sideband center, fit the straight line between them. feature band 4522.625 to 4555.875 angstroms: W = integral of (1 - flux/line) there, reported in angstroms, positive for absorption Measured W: 1.7 angstroms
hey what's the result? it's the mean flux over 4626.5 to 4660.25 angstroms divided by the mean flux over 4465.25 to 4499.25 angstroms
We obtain 1.08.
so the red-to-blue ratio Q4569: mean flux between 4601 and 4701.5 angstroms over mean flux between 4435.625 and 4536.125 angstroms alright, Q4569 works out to 1.1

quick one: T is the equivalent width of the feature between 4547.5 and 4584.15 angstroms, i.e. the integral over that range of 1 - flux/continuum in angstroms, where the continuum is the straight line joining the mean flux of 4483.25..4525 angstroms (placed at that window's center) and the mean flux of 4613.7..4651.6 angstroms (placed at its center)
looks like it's 1.4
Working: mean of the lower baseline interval 7.6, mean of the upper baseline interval 7.83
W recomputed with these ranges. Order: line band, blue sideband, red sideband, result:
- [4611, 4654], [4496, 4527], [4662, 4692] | -1.7 angstroms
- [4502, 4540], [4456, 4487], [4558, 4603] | -1.1 angstroms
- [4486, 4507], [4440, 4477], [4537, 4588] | -1.4 angstroms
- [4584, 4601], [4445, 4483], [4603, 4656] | 0.2 angstroms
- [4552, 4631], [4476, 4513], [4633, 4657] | -1.3 angstroms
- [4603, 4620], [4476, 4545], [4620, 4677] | -1.1 angstroms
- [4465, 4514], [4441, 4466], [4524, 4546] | -4.7 angstroms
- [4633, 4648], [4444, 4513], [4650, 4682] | -0.6 angstroms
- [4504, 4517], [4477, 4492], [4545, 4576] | -1.3 angstroms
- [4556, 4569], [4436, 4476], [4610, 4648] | 0.0 angstroms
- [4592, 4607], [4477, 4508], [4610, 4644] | 0.5 angstroms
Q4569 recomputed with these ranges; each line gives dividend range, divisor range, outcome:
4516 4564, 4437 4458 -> 1.06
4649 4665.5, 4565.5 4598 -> 0.98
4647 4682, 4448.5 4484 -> 1.08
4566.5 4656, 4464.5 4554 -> 1.06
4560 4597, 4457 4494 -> 1.08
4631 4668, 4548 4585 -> 1.01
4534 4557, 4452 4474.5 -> 1.07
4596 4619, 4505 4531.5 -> 1.05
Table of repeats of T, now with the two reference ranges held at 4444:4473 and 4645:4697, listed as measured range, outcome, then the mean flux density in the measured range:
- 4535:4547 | -0.4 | 7.25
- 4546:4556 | 0.0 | 7.02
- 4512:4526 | -1.5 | 7.67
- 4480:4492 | -0.5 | 7.1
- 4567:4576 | -0.8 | 7.77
